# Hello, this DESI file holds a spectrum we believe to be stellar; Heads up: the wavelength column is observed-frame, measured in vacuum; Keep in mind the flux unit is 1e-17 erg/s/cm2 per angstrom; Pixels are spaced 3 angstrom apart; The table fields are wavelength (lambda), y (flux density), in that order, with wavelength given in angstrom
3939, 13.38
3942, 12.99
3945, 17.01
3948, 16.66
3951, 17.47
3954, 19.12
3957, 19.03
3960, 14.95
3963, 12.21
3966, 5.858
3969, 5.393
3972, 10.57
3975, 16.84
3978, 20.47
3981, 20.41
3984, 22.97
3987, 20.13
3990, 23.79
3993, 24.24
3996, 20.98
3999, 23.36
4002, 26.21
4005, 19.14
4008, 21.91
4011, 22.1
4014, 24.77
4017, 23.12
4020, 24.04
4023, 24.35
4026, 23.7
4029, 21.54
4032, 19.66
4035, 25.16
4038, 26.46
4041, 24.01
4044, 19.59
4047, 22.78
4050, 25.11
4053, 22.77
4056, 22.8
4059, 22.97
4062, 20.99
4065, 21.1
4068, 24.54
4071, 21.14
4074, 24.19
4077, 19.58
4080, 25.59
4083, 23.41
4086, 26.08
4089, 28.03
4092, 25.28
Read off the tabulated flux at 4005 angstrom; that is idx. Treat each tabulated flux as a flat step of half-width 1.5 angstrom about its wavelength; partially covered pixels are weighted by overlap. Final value 19.14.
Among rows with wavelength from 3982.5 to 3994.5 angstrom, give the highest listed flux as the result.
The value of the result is 24.24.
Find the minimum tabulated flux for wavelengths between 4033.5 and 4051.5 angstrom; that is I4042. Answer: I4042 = 19.59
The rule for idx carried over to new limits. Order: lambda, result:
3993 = 24.24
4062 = 20.99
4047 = 22.78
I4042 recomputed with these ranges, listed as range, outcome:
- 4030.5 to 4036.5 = 19.66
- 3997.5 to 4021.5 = 19.14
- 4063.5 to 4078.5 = 19.58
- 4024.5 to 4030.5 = 21.54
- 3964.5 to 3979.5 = 5.393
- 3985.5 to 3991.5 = 20.13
